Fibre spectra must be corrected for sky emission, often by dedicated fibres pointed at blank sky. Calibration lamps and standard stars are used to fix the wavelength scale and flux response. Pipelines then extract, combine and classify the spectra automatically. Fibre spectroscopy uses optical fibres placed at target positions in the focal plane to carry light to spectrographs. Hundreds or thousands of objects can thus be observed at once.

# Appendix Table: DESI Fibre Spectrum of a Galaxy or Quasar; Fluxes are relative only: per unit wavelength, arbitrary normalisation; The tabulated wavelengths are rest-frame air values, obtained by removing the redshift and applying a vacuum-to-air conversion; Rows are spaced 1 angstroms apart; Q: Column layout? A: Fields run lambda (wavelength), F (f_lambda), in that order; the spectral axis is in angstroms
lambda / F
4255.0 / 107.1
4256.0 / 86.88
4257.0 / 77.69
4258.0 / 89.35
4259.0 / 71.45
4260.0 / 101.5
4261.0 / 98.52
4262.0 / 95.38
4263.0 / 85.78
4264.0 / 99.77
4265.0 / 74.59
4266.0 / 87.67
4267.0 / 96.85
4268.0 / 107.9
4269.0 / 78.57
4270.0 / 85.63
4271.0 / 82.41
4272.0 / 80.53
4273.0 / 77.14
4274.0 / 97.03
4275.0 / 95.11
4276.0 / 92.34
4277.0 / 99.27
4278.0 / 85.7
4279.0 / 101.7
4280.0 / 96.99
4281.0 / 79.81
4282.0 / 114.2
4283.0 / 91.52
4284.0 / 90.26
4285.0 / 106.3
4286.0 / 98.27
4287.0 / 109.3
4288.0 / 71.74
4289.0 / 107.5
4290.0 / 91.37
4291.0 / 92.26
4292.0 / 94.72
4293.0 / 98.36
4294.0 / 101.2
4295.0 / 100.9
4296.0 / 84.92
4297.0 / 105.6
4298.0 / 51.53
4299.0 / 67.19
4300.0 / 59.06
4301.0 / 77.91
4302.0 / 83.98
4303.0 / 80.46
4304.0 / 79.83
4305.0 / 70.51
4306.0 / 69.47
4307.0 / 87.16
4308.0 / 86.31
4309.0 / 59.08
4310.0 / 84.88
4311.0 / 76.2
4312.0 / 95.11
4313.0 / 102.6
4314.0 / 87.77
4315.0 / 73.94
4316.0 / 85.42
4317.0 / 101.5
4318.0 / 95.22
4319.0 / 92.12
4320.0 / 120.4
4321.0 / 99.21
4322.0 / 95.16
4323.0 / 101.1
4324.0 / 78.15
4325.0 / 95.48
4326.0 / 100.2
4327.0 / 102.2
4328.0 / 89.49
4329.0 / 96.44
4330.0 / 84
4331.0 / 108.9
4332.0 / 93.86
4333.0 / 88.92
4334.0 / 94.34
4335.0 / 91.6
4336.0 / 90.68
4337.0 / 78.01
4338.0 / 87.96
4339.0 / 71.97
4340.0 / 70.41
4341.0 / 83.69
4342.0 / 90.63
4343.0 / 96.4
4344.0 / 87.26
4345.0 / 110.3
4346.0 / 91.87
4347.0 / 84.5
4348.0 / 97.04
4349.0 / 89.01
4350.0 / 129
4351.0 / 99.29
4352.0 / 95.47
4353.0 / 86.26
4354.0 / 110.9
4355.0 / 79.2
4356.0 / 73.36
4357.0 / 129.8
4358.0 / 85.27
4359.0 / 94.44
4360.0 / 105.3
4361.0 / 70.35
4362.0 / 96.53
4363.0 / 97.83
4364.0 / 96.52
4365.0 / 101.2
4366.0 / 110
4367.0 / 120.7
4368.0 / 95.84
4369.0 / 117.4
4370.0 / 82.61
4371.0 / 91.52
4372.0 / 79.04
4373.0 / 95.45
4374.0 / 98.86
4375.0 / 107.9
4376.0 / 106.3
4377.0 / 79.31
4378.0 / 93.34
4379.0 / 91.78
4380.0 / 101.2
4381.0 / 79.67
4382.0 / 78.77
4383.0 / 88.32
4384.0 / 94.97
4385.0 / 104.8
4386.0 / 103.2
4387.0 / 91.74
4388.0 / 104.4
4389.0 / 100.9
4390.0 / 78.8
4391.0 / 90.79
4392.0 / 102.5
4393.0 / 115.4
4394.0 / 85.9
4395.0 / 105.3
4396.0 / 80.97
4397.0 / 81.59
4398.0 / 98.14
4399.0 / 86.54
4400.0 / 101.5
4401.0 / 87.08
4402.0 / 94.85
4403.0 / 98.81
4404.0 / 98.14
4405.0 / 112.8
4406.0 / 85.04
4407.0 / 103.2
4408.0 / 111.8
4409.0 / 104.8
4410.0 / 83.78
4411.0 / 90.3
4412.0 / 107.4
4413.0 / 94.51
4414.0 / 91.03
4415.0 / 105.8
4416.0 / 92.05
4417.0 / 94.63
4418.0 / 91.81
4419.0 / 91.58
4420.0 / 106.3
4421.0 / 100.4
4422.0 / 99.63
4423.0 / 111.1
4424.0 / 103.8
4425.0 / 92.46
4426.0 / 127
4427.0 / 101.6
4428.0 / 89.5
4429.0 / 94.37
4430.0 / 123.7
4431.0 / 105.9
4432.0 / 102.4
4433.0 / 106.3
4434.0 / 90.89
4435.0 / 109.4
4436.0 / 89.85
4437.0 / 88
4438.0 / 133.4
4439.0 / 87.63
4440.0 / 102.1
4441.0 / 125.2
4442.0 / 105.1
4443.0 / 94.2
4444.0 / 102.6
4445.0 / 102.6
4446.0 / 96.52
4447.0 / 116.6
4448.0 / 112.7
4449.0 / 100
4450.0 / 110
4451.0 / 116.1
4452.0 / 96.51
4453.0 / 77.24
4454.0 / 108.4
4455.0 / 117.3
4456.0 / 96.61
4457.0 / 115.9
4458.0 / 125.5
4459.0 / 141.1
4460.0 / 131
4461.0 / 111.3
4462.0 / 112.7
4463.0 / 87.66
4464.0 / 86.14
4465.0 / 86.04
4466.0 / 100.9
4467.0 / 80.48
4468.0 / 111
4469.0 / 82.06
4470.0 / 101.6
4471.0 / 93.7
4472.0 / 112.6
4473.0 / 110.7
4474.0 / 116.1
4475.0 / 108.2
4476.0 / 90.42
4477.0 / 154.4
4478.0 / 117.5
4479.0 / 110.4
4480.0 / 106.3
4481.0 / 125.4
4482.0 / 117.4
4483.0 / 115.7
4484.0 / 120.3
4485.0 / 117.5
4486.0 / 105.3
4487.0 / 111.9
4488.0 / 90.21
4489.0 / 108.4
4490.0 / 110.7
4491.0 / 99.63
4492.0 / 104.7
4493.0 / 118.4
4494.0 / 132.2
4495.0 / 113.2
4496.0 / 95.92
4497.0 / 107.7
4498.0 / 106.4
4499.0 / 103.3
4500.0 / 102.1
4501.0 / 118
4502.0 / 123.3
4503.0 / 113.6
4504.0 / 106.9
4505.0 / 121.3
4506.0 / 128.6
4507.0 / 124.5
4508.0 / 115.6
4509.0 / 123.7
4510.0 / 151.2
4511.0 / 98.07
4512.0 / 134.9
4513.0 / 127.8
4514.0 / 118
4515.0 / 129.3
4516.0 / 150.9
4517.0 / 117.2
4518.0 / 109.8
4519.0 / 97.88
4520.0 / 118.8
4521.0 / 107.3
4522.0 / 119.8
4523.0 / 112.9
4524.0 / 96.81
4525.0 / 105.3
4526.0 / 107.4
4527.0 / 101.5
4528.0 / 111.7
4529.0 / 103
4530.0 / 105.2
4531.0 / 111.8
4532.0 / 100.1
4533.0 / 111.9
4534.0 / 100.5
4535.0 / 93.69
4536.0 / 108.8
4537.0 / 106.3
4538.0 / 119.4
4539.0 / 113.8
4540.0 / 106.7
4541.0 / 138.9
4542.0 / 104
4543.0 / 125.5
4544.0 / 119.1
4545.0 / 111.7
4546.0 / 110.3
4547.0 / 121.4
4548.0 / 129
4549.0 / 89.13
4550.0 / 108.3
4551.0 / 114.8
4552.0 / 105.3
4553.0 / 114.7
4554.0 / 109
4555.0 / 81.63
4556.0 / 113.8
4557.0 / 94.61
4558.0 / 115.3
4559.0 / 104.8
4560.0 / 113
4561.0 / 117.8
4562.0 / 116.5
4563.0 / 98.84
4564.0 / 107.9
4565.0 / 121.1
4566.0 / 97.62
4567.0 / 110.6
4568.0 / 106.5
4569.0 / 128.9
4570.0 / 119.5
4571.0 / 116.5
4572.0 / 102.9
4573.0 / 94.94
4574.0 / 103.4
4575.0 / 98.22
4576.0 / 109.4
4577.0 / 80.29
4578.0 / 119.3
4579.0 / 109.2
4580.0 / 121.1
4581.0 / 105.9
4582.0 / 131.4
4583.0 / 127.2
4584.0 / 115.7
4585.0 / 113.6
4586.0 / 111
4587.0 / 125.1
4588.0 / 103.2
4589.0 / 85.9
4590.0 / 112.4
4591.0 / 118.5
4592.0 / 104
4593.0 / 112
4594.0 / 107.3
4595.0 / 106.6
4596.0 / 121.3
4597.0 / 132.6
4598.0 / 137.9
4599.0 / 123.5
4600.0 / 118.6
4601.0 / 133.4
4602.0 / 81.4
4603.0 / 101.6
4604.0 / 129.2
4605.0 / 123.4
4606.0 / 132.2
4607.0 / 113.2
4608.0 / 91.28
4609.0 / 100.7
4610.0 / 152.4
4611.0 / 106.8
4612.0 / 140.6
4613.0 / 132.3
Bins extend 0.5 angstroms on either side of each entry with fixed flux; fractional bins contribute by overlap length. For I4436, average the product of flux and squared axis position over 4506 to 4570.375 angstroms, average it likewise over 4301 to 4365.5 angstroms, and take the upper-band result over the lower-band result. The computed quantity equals 1.4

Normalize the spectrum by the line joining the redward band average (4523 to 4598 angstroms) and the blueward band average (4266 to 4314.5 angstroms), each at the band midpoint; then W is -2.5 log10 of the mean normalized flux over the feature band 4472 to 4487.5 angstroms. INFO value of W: -0.114 mag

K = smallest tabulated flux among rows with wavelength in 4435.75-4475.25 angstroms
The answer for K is 77.24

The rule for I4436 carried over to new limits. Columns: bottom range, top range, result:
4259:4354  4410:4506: 1.26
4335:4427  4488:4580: 1.25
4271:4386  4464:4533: 1.31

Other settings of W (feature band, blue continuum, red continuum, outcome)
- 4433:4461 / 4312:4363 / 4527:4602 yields -0.05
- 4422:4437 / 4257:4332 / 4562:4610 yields -0.03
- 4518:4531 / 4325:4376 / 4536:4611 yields 0.01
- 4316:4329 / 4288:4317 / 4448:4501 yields -0.12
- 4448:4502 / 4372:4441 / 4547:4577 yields -0.06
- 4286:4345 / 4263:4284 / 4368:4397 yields 0.05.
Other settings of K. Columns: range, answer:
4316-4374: 70.35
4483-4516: 90.21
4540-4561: 81.63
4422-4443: 87.63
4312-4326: 73.94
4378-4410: 78.77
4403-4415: 83.78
